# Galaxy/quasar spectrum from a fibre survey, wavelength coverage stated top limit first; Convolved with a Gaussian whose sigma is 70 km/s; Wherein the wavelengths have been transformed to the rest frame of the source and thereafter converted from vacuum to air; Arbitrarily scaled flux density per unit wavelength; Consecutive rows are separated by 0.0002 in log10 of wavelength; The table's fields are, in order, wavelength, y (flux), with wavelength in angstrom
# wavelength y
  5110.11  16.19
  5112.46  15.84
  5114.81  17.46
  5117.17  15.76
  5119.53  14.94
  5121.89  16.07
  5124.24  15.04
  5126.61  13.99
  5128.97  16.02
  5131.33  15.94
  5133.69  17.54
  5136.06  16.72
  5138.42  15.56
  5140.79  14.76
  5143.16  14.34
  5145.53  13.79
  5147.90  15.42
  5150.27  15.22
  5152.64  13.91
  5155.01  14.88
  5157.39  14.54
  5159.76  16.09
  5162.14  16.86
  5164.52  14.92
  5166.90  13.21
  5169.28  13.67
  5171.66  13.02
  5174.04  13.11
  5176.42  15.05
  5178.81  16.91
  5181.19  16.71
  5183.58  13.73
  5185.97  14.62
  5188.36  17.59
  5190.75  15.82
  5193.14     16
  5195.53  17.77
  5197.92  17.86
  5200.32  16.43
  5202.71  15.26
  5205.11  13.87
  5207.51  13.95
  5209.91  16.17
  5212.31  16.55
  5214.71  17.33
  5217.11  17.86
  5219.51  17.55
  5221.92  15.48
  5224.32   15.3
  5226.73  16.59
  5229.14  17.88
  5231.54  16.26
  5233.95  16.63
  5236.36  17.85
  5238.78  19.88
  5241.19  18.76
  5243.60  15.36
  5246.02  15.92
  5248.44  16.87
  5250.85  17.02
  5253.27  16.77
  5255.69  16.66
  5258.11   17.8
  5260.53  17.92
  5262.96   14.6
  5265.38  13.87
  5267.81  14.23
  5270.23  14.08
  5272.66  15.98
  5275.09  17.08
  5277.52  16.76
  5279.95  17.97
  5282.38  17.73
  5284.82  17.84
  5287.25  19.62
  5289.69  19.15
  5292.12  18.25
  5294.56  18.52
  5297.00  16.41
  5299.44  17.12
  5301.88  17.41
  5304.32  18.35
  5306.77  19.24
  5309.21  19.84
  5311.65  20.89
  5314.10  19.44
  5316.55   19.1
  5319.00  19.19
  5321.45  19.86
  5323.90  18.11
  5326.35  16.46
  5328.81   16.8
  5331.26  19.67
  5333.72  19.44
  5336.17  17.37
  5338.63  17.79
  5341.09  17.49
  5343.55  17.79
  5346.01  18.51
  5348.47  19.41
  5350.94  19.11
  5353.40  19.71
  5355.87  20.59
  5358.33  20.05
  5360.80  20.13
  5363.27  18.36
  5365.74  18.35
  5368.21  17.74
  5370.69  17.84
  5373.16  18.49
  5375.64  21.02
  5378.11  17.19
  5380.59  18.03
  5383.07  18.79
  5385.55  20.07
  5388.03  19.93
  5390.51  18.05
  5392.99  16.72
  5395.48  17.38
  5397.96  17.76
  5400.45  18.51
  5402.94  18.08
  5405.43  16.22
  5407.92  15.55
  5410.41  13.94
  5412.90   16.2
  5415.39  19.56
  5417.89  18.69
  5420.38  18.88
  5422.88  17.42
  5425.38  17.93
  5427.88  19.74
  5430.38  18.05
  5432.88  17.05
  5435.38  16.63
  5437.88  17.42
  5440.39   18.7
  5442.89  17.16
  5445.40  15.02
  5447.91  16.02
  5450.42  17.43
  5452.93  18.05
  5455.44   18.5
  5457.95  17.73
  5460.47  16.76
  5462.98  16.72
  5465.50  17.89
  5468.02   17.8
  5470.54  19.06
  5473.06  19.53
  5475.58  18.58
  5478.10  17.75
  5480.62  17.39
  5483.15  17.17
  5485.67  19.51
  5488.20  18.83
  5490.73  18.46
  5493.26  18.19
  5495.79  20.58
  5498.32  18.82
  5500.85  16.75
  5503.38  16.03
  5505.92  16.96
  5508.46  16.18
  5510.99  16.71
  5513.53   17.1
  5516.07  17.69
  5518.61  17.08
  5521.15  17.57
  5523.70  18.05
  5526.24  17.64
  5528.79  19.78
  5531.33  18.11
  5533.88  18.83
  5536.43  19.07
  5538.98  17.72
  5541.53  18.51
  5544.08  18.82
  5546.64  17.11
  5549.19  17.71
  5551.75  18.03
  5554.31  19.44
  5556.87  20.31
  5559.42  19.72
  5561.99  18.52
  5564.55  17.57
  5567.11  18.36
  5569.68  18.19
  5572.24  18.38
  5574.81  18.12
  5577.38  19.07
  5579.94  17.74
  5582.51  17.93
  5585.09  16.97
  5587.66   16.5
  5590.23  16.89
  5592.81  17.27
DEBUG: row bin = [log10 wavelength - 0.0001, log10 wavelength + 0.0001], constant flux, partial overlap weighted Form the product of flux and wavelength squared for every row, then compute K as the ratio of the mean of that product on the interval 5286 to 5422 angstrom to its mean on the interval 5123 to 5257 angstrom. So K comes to 1.2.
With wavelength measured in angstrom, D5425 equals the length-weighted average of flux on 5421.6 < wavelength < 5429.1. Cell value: 18.3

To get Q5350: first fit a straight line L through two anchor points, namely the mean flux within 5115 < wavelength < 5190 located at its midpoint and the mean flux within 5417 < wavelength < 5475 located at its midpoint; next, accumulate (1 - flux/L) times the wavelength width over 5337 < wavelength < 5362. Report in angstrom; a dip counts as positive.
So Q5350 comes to -3.1 angstrom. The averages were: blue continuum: 15.2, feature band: 19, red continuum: 17.8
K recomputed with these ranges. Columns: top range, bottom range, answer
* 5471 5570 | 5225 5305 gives 1.17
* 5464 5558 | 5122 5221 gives 1.33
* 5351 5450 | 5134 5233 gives 1.25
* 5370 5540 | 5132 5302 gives 1.20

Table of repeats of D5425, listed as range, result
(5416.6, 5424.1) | 18.3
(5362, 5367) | 18.4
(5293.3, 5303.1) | 17.4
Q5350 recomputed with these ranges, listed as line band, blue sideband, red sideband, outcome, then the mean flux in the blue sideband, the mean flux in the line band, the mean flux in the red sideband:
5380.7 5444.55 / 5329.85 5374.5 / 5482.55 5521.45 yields 2.1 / 18.8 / 17.8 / 17.7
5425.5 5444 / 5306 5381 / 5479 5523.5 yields 0.4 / 18.8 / 17.8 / 17.7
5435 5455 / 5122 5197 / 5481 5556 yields 0.4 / 15.3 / 17.1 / 18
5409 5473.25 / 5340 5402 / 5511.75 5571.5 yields 3.3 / 18.7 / 17.6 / 18.3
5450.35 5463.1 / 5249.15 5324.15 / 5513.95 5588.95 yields 0.3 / 17.6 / 17.6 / 18.2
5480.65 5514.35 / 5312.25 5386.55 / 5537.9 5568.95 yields 1.4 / 18.7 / 17.8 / 18.5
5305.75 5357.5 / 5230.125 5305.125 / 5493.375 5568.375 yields -4.6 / 17.1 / 18.9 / 18.1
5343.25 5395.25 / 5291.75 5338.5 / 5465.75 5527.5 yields -1.5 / 18.5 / 18.8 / 17.9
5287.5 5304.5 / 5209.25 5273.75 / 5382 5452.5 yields -1.1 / 16.6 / 18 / 17.6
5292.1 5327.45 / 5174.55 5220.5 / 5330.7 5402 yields -1.5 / 16.1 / 18.6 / 18.7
